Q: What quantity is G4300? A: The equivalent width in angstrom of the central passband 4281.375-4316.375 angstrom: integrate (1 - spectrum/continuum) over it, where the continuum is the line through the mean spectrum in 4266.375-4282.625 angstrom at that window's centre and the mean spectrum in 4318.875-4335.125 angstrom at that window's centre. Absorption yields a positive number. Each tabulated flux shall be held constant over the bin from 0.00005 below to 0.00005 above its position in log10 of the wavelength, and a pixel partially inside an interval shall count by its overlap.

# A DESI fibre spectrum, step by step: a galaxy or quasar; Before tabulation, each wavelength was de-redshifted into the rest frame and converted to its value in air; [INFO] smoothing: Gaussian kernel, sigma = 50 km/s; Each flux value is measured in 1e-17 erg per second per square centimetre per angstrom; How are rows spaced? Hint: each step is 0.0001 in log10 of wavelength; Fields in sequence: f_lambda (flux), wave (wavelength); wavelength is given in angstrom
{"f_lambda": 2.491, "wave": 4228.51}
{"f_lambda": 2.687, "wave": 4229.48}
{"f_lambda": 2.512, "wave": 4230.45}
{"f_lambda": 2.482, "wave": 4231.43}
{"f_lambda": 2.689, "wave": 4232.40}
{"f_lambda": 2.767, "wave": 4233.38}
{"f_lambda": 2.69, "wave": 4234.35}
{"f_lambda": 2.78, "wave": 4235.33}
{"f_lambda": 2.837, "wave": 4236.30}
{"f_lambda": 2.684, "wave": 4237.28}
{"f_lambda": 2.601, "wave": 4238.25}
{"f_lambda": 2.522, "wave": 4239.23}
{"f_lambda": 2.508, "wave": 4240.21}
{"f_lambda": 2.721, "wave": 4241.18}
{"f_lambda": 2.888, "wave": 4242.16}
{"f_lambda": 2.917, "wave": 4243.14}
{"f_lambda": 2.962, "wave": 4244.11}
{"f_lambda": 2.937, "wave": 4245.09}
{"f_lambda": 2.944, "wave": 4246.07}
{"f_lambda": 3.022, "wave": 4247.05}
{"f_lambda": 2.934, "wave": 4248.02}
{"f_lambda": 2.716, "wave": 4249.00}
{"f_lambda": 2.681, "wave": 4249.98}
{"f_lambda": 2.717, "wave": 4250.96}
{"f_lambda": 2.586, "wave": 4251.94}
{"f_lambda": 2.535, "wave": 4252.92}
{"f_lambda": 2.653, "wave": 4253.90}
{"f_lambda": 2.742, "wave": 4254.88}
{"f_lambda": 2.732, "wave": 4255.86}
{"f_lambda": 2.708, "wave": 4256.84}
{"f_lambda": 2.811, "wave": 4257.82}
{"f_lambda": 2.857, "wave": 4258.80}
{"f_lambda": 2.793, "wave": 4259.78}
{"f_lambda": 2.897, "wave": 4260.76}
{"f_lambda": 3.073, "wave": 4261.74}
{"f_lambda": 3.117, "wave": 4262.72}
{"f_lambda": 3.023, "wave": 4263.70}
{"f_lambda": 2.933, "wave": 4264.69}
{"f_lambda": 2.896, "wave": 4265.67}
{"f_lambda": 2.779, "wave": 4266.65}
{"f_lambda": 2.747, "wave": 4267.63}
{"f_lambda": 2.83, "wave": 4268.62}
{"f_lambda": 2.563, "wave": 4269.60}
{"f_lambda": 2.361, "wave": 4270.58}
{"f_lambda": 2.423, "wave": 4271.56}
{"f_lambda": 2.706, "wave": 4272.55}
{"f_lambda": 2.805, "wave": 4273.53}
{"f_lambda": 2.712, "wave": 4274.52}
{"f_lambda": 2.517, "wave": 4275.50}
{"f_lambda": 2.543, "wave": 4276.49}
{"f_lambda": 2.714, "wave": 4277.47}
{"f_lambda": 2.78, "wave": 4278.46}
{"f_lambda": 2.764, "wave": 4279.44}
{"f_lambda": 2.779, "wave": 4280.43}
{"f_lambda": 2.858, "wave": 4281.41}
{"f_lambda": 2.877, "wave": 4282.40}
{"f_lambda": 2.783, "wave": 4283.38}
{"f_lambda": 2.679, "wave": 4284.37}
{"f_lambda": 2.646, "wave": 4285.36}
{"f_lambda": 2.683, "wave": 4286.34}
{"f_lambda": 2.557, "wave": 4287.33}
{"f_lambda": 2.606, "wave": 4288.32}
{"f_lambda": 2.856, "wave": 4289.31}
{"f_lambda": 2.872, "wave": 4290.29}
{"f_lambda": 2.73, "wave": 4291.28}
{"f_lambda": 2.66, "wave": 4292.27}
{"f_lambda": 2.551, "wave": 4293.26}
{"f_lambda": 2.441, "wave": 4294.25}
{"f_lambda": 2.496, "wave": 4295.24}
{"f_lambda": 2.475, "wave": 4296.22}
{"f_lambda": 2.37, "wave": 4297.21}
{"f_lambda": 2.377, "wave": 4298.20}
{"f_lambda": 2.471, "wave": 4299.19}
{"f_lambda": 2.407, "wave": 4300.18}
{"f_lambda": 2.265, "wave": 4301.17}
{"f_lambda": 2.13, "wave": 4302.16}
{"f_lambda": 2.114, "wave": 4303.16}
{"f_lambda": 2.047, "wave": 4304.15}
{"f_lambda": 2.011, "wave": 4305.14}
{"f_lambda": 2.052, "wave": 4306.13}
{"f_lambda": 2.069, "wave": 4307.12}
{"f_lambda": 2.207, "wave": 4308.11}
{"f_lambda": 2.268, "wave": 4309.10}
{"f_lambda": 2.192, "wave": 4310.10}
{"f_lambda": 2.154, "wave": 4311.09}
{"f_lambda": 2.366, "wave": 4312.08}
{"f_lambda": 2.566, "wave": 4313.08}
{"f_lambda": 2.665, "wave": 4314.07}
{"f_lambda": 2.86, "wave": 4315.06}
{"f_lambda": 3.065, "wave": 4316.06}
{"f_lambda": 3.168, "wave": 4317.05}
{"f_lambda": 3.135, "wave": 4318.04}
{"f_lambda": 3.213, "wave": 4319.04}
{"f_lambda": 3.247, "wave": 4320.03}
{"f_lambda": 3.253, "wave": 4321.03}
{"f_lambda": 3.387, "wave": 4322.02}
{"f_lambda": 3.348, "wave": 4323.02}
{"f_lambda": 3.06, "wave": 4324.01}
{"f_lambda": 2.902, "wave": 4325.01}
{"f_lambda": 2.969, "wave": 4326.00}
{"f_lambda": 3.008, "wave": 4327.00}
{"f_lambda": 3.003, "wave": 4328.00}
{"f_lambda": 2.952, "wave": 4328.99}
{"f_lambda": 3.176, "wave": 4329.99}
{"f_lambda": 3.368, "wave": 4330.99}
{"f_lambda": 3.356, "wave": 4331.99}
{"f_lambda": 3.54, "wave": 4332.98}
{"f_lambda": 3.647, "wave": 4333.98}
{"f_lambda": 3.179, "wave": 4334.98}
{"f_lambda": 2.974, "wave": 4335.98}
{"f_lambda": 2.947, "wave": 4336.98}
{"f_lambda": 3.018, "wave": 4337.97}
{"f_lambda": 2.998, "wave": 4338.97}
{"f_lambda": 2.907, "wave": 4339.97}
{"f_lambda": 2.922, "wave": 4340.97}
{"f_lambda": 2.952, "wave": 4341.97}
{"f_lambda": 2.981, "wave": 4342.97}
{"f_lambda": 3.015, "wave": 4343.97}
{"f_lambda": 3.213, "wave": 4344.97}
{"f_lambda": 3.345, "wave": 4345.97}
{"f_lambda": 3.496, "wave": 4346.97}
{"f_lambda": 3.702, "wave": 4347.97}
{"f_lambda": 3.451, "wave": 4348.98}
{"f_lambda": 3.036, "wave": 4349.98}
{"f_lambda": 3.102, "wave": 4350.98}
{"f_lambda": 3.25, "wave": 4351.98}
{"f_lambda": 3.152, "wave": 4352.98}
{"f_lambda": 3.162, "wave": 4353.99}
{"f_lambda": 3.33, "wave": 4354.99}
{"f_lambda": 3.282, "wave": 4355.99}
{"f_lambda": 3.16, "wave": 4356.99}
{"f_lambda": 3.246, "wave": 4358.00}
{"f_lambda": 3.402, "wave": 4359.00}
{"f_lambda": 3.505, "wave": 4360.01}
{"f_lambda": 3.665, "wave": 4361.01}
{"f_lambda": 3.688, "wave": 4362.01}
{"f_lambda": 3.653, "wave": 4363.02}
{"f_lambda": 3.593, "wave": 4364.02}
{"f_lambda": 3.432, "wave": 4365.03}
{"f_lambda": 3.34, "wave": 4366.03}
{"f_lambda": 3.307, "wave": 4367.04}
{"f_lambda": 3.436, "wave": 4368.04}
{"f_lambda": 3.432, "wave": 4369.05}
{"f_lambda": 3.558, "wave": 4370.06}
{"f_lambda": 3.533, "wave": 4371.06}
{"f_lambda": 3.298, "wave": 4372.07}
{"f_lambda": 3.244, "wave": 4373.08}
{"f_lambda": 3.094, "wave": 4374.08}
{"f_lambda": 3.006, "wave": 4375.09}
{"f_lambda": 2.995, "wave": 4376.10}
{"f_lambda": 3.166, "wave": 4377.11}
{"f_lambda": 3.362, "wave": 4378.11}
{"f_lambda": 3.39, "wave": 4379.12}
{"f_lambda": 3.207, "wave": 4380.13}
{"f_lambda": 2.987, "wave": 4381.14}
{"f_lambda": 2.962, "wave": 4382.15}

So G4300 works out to 5.35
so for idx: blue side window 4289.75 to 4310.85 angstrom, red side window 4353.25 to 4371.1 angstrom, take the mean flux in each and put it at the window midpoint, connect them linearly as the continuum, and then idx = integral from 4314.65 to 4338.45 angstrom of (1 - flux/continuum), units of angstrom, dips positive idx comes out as -3.1 angstrom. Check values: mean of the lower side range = 2.34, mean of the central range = 3.16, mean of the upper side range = 3.42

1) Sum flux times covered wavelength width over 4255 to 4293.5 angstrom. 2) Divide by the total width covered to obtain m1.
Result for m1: 2.75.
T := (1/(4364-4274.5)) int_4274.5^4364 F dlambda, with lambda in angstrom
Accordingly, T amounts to 2.89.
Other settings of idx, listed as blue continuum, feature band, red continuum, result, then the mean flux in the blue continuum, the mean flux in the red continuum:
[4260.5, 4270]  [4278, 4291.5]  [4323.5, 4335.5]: 1.0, 2.89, 3.18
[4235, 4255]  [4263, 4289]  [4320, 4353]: 1.6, 2.76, 3.17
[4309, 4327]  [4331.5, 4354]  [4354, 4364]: 0.2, 2.9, 3.43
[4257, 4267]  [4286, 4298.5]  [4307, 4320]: 0.8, 2.91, 2.65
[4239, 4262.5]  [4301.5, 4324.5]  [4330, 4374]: 3.5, 2.79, 3.3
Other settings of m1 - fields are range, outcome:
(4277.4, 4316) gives 2.5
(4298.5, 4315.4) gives 2.28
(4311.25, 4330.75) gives 3.01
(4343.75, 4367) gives 3.36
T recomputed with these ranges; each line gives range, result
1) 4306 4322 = 2.69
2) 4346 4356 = 3.3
